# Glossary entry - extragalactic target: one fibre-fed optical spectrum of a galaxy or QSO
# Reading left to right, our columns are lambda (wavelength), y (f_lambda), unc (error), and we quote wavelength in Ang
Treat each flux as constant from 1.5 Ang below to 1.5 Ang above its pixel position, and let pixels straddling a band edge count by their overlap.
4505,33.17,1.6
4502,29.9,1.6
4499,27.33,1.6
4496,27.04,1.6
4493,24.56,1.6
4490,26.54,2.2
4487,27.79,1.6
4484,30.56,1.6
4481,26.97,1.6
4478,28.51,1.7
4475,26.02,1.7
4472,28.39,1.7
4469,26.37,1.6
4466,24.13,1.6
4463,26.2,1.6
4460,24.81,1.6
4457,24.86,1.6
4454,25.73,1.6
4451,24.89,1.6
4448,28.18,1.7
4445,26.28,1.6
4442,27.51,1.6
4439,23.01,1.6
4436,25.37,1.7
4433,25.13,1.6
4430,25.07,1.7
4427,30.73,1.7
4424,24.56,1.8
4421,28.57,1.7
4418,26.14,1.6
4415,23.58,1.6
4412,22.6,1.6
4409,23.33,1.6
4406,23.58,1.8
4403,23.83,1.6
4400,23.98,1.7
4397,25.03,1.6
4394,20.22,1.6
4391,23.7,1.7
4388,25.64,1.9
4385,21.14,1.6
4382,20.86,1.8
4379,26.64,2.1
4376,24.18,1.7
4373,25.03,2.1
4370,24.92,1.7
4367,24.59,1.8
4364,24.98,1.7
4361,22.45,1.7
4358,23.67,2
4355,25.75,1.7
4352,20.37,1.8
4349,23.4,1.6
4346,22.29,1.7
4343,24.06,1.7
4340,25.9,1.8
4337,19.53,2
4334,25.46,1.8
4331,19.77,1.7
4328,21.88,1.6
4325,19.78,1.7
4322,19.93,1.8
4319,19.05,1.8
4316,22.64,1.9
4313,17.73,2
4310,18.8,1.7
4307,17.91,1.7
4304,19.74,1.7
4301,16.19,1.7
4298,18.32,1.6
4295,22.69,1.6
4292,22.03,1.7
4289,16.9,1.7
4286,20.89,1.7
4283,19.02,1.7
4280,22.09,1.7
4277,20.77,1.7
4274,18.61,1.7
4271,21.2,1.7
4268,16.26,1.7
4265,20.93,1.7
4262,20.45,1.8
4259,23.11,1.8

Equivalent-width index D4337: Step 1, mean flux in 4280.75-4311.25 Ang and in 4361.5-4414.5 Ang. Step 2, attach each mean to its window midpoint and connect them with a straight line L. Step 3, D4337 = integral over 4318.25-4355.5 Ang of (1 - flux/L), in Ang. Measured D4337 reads -1.3 Ang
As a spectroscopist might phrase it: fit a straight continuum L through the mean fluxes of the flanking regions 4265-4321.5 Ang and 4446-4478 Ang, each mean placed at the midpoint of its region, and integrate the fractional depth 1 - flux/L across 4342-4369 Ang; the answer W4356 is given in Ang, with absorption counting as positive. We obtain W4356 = -1.9 Ang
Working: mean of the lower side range 19.5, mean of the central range 23.5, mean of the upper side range 26.1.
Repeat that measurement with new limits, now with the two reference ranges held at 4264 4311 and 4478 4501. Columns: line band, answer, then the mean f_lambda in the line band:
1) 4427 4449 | -0.60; 26.1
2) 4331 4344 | -1.09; 23.3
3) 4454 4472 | 0.54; 25.6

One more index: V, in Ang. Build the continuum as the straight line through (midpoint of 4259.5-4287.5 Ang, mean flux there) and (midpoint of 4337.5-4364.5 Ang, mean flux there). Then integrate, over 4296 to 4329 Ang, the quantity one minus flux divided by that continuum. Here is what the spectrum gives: 3.8 Ang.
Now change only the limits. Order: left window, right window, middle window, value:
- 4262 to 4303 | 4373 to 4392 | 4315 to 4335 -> 0.36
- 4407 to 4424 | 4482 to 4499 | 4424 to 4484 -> -0.51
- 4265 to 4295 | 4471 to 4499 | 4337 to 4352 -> -0.56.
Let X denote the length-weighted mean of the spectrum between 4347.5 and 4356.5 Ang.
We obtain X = 23.2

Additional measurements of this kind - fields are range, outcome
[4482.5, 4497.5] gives 27.3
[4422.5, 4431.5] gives 26.8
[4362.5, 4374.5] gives 24.9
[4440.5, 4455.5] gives 26.5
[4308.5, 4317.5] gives 19.7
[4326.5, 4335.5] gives 22.4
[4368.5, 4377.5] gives 24.7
